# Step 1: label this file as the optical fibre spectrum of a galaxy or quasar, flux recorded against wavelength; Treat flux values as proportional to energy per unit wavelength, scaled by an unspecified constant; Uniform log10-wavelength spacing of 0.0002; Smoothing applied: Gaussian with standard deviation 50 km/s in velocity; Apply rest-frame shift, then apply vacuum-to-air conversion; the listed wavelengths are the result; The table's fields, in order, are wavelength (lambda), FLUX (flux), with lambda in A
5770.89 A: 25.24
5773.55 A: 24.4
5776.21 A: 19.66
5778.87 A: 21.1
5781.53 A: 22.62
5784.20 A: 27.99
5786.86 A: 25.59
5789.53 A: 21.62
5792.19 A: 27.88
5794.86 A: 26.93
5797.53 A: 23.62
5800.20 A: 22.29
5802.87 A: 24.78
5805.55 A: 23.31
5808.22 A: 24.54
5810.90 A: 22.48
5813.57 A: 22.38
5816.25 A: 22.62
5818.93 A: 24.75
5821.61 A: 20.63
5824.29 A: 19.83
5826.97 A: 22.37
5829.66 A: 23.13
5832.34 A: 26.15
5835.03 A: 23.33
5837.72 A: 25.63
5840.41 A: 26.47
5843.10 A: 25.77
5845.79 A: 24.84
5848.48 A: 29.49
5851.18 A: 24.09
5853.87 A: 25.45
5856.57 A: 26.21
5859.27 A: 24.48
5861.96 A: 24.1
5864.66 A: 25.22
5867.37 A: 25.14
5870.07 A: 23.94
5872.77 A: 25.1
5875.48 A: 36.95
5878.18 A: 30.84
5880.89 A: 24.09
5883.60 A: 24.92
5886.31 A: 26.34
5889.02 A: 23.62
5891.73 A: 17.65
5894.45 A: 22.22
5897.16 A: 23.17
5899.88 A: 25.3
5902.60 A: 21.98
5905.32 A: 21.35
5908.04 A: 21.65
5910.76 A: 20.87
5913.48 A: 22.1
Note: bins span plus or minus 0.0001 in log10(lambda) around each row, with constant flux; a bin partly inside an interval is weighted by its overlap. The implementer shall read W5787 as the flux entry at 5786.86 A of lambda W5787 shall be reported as 25.59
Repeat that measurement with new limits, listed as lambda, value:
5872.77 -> 25.1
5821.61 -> 20.63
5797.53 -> 23.62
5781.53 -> 22.62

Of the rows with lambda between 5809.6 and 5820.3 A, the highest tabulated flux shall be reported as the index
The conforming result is 24.75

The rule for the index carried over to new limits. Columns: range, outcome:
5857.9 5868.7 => 25.22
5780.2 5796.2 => 27.99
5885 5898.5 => 26.34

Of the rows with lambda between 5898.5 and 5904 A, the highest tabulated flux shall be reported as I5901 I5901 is 25.3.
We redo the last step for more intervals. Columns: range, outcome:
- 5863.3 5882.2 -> 36.95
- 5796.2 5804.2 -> 24.78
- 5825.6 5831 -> 23.13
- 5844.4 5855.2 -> 29.49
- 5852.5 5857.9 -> 26.21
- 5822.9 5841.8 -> 26.47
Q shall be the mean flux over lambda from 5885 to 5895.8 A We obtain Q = 22.4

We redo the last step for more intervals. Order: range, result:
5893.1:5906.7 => 22.8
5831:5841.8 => 25.4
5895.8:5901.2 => 24.2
